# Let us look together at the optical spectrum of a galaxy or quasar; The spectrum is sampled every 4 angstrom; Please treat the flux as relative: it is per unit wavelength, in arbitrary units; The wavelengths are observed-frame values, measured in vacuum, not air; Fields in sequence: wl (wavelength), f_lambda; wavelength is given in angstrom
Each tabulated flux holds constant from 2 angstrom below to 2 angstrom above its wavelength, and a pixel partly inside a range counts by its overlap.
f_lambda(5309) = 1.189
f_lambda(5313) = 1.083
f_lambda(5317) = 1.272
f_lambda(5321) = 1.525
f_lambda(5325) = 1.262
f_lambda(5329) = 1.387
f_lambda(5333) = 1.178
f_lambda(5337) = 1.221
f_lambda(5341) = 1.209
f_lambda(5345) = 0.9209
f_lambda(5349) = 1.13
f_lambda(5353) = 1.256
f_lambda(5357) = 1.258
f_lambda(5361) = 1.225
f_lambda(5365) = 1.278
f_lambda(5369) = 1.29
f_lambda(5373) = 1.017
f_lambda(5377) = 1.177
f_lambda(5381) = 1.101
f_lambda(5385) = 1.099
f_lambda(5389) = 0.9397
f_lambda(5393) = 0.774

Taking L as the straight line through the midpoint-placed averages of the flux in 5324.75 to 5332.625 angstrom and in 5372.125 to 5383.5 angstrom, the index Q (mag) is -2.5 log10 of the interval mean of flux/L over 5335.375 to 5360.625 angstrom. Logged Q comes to 0.05 mag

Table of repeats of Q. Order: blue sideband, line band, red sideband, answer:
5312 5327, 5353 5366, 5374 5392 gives -0.09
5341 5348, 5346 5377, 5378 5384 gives -0.12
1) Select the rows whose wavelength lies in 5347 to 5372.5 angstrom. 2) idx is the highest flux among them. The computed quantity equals 1.29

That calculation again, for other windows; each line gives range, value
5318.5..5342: 1.525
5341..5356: 1.256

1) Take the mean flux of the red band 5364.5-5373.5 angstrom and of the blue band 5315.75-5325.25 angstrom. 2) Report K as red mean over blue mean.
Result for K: 0.9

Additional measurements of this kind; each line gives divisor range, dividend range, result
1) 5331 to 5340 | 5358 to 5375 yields 1.00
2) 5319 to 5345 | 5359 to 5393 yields 0.88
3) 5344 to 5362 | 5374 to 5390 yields 0.93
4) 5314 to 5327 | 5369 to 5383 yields 0.84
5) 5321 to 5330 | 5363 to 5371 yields 0.94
